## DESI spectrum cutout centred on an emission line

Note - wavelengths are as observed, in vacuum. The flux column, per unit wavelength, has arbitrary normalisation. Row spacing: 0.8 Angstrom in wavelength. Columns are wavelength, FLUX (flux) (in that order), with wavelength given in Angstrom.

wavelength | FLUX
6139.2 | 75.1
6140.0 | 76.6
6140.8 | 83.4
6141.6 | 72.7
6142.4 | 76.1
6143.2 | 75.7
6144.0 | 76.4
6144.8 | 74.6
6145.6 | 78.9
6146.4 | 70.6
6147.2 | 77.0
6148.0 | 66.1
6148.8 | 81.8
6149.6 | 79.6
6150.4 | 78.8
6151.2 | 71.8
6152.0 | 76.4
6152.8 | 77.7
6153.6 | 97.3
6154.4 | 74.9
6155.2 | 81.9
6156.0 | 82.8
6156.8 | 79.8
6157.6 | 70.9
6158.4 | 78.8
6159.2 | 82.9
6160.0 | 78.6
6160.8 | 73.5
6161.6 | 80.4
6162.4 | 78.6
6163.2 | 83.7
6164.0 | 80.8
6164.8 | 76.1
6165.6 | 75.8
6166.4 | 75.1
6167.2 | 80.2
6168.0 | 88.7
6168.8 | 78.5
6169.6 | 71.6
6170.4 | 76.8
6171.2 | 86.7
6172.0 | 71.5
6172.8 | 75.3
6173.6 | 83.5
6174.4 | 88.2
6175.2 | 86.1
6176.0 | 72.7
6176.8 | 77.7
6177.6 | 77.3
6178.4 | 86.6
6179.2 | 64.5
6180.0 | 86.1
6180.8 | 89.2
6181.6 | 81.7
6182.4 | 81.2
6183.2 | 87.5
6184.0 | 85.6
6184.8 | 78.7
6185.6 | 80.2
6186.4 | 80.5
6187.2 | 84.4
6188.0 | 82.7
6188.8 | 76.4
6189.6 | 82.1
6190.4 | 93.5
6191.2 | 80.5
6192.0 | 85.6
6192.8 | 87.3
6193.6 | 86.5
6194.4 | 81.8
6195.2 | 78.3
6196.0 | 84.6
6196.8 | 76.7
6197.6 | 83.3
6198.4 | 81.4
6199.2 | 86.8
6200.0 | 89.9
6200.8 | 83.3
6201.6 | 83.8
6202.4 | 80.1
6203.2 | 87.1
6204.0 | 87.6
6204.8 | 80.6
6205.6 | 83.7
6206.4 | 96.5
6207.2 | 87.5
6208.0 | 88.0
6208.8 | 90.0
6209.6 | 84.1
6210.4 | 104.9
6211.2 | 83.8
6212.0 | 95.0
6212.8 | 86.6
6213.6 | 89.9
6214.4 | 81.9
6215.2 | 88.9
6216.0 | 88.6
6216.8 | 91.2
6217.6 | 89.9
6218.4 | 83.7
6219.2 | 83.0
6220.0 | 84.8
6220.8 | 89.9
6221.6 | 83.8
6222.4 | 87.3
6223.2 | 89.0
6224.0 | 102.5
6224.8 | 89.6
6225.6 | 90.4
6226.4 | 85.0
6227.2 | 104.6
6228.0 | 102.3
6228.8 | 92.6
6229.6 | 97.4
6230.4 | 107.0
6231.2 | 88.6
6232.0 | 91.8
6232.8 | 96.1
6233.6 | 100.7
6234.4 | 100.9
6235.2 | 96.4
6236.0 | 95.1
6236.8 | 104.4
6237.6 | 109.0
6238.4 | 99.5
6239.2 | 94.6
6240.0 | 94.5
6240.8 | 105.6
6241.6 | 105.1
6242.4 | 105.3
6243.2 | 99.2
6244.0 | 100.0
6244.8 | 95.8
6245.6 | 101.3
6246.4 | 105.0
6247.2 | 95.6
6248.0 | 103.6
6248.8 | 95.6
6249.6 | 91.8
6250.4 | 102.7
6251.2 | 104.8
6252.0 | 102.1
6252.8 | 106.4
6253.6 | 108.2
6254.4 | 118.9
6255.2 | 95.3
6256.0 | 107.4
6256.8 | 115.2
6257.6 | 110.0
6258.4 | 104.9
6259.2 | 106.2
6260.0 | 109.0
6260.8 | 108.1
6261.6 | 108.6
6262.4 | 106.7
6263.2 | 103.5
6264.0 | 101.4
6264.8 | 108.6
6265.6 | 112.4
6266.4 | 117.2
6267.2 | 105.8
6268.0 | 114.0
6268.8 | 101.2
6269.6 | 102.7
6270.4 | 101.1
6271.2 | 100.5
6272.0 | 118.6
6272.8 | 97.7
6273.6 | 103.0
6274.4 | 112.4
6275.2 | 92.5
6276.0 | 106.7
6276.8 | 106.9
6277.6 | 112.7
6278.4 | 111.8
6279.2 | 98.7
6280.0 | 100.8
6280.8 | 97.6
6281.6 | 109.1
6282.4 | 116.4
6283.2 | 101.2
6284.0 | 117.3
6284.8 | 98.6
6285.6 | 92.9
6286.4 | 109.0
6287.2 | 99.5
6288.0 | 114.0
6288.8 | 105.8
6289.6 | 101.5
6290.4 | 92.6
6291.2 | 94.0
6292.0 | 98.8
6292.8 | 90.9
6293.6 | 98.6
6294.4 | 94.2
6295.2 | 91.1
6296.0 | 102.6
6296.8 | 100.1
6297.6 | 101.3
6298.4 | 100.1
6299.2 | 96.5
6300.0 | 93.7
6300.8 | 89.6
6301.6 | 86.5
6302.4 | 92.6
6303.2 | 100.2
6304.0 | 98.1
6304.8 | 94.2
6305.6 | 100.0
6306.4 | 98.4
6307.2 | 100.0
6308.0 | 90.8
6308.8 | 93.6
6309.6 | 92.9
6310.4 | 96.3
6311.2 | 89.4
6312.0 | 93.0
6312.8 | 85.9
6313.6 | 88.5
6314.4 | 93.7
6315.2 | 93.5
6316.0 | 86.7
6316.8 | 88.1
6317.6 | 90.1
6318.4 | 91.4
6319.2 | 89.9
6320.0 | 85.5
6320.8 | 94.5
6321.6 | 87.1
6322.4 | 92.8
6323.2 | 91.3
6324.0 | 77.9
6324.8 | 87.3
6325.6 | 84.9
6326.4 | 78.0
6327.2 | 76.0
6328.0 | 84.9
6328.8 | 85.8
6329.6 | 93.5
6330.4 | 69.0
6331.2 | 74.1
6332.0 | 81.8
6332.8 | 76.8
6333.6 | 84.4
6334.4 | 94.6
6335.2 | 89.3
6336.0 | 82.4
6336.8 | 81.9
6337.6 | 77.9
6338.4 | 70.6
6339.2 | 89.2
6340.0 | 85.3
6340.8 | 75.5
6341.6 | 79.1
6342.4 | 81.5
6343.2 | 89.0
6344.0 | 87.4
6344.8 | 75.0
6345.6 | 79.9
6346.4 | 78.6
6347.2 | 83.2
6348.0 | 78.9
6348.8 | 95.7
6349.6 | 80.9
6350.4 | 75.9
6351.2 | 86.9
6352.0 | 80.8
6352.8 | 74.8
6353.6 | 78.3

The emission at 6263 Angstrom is Mg II 2798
